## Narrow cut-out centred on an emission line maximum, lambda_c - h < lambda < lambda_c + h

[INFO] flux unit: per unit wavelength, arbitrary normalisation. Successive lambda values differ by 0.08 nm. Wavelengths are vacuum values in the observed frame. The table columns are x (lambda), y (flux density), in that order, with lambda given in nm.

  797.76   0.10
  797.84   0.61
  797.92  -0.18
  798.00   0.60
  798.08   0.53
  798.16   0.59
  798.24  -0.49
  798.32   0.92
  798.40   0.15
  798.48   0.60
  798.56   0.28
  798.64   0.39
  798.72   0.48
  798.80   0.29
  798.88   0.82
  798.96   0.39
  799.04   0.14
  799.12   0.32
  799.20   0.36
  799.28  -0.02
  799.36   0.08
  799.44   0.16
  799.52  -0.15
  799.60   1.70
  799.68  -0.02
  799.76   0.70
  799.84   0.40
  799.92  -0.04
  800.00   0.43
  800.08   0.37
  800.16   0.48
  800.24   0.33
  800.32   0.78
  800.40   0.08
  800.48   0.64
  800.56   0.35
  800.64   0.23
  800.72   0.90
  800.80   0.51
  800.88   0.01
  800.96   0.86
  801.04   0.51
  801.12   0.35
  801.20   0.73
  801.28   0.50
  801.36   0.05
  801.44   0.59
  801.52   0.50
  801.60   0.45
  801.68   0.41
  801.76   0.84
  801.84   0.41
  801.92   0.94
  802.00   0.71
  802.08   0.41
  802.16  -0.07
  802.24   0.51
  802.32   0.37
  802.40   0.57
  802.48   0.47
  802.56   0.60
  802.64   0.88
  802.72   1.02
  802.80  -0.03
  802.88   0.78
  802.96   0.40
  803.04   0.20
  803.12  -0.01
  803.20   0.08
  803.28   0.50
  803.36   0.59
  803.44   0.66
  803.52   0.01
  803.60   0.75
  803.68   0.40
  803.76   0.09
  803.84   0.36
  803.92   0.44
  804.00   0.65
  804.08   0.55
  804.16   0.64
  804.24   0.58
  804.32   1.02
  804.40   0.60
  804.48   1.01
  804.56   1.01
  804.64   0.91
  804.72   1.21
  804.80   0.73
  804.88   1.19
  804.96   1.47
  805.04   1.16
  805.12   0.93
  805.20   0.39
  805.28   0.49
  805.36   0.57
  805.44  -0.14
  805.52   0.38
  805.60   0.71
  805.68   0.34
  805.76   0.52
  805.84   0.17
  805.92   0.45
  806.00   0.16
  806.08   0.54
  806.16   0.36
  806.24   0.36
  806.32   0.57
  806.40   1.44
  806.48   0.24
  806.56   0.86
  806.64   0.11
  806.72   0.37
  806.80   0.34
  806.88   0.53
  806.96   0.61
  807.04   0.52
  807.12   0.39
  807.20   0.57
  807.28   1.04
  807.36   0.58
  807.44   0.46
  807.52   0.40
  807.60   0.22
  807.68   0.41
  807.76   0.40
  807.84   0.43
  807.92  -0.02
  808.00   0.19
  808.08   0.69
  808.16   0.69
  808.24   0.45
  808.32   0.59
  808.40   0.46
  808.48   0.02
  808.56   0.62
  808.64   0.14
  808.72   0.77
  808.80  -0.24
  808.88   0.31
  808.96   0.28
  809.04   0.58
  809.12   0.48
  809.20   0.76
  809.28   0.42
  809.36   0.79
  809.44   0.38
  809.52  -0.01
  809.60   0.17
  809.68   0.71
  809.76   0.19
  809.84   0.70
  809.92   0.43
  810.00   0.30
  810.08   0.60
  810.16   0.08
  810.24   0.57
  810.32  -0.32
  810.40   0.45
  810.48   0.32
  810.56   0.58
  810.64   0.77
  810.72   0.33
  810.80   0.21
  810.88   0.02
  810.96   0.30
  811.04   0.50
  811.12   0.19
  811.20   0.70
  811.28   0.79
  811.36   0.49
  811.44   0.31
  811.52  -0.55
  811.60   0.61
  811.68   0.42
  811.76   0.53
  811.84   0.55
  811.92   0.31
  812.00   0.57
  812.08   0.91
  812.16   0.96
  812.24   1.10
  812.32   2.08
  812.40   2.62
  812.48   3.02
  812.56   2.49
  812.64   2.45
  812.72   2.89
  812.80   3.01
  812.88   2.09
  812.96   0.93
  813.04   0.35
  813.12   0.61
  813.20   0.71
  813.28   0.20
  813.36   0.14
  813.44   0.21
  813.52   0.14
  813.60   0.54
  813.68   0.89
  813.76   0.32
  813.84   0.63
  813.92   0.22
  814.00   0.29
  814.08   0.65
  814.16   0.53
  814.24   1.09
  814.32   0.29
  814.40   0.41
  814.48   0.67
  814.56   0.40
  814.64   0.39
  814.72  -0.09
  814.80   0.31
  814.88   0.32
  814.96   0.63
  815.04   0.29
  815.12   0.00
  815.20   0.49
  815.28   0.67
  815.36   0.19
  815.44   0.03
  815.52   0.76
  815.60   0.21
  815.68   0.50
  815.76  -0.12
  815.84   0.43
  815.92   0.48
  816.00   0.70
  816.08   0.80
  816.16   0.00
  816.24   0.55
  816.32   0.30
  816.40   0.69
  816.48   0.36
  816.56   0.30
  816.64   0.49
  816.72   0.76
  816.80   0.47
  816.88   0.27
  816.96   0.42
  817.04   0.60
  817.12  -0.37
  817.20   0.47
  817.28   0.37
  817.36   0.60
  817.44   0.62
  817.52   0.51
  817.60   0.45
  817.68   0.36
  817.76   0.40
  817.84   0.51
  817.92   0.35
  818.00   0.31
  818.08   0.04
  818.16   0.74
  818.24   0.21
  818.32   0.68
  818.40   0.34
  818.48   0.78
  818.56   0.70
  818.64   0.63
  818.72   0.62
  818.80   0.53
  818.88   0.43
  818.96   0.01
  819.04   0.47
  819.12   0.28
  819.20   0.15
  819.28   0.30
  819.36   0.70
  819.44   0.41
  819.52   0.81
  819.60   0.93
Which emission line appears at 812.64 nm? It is [O III]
